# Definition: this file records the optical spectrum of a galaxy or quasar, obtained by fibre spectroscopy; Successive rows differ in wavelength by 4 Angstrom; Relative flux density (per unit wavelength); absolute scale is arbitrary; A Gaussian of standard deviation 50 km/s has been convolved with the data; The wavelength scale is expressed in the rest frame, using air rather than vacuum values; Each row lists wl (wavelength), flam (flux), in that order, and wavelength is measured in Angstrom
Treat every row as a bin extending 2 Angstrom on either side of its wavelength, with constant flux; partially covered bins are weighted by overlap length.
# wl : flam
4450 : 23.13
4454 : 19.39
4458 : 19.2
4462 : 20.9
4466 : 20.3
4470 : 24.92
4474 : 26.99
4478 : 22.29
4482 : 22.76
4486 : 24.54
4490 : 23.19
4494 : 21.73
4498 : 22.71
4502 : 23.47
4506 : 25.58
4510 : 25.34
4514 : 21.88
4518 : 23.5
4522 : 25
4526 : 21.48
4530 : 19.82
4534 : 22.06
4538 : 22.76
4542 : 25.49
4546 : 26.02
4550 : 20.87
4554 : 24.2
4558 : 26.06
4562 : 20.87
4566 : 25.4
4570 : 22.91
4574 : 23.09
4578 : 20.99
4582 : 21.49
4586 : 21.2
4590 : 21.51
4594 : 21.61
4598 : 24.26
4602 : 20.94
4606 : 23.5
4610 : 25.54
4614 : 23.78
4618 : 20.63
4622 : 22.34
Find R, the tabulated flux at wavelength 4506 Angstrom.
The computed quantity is 25.58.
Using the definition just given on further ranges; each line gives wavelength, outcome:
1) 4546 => 26.02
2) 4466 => 20.3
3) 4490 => 23.19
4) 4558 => 26.06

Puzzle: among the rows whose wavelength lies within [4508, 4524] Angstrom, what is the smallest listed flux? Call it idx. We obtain 21.88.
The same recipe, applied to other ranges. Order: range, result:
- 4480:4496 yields 21.73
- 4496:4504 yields 22.71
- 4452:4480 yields 19.2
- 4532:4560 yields 20.87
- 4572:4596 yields 20.99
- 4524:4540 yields 19.82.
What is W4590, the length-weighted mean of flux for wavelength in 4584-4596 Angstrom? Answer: 21.4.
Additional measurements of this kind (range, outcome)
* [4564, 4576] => 23.8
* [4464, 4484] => 23.5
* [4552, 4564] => 23.7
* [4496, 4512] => 24.3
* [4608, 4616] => 24.7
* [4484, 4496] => 23.2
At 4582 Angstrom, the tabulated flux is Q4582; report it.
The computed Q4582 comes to 21.49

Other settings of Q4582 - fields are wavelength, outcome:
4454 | 19.39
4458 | 19.2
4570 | 22.91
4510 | 25.34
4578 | 20.99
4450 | 23.13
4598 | 24.26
